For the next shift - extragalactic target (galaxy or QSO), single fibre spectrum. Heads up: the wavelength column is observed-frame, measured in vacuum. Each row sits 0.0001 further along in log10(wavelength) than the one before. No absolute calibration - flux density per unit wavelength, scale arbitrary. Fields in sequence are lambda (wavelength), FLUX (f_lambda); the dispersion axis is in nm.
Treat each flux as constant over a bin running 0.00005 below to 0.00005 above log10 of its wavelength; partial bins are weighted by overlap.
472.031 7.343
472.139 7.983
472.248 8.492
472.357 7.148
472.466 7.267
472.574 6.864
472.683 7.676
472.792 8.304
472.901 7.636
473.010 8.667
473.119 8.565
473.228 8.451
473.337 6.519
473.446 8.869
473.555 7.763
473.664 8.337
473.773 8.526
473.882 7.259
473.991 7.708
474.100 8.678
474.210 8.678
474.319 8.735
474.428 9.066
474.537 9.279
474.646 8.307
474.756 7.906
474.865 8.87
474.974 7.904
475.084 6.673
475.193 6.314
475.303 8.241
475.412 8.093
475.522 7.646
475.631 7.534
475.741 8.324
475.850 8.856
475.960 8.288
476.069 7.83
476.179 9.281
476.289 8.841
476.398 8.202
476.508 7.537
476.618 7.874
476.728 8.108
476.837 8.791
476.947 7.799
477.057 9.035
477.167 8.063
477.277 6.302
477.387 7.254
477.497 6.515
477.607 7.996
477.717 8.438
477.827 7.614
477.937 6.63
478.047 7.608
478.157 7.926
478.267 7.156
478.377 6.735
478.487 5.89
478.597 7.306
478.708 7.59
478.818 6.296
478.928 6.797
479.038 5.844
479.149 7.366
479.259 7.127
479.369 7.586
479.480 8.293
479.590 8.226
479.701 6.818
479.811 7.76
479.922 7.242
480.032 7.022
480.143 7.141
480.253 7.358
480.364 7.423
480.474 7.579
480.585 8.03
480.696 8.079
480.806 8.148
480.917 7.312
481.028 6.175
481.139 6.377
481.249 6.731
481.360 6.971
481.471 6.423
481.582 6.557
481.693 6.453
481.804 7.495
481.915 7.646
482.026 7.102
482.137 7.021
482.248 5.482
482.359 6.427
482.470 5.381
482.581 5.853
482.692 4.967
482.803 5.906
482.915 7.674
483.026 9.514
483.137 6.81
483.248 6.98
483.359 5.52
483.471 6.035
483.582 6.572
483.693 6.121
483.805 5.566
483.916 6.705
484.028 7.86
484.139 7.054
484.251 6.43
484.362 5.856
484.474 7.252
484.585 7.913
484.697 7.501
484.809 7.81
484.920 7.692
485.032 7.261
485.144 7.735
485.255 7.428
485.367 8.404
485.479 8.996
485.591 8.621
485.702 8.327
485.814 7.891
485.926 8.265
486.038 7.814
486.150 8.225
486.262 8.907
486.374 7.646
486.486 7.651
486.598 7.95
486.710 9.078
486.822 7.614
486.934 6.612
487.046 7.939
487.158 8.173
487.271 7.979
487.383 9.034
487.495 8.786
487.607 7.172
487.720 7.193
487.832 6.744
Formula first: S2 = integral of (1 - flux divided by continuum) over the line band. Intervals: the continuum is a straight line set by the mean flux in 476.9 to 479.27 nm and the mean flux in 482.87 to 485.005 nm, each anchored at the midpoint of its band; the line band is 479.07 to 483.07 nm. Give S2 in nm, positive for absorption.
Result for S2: 0.03 nm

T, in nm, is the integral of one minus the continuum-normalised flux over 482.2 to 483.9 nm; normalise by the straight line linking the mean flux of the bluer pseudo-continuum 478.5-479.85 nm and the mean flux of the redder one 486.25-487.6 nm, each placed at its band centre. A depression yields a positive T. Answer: 0.29 nm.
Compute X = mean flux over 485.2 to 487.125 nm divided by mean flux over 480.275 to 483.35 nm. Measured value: 1.17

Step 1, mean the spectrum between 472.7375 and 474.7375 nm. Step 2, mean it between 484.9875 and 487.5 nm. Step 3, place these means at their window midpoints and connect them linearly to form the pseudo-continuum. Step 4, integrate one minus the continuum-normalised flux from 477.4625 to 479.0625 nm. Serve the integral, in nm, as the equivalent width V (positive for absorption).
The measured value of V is 0.214 nm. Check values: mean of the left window 8.29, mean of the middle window 7.12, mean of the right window 8.09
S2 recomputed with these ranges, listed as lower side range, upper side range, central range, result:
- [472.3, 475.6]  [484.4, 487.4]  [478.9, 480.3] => 0.12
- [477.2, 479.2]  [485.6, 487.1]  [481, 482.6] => 0.20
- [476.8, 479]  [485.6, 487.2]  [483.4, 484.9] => 0.20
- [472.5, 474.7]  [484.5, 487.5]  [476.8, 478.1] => 0.08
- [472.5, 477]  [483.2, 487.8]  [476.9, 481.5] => 0.35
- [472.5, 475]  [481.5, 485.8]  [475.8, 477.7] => -0.05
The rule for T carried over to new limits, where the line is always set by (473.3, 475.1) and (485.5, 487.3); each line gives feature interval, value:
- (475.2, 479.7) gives 0.30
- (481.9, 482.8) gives 0.22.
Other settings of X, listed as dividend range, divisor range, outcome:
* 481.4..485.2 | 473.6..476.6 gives 0.83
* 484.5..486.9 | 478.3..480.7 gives 1.11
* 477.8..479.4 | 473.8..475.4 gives 0.86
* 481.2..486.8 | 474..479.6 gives 0.92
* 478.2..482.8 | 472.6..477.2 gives 0.85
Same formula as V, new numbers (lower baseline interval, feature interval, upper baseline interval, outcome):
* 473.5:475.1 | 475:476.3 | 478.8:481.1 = 0.01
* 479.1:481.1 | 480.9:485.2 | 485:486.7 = 0.57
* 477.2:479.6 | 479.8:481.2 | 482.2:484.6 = -0.09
